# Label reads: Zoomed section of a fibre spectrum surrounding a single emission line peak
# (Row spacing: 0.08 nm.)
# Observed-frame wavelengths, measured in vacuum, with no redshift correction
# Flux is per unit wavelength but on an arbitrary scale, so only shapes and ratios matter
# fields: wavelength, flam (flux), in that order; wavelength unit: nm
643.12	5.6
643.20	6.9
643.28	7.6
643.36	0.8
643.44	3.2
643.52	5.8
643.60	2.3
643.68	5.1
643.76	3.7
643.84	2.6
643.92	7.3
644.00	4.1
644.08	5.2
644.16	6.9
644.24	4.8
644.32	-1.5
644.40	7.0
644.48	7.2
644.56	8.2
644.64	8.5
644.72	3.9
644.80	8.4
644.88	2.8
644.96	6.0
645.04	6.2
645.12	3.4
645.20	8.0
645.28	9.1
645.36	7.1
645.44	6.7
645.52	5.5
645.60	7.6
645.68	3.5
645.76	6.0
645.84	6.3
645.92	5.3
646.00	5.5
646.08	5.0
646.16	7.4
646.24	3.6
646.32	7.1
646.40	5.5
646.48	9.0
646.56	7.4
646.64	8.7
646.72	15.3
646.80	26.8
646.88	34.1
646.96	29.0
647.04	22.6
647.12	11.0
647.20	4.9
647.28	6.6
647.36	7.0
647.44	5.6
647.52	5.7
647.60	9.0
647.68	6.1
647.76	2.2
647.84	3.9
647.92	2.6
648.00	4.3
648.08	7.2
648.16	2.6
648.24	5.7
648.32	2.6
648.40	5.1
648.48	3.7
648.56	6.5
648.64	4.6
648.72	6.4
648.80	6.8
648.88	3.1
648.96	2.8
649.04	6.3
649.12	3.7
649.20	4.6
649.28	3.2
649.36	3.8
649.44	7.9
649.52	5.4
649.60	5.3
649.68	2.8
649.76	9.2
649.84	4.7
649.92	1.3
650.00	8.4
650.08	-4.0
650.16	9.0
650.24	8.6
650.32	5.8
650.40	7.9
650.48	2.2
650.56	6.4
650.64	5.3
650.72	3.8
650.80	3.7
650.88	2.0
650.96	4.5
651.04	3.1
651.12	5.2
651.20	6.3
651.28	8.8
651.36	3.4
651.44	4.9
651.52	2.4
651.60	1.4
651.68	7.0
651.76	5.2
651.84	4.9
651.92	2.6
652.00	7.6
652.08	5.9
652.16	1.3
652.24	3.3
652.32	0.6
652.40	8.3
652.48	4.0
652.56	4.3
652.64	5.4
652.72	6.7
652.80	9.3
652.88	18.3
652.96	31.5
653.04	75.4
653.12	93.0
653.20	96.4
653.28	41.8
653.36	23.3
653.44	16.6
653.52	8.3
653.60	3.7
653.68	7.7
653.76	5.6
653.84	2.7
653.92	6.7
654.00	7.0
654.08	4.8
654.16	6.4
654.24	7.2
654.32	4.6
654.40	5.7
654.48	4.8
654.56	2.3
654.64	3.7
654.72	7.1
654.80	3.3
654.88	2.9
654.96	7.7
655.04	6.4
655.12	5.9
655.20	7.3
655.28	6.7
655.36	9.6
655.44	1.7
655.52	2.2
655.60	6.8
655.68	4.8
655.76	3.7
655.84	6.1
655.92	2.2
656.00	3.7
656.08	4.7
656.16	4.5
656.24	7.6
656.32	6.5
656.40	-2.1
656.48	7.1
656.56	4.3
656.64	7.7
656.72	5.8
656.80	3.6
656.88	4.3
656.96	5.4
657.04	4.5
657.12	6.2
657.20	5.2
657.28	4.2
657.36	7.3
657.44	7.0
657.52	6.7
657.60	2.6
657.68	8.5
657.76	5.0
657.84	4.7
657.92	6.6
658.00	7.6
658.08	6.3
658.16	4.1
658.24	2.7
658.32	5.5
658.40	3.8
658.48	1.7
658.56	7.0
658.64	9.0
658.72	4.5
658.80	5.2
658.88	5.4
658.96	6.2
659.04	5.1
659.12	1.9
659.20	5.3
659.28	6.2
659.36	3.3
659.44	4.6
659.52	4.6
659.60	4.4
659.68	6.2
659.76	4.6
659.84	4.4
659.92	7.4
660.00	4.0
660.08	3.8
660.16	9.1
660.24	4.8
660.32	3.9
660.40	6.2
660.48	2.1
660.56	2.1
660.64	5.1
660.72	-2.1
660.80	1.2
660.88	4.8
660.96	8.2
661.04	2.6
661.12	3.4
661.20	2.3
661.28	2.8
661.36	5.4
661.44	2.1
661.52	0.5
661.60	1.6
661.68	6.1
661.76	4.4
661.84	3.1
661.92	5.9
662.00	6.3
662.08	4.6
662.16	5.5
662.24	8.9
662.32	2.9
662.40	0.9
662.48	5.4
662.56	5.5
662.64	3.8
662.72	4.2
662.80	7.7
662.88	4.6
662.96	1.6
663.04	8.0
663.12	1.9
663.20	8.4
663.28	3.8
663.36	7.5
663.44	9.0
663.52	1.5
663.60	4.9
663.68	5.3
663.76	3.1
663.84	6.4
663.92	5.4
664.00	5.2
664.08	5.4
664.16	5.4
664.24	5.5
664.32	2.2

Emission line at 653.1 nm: [O III]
